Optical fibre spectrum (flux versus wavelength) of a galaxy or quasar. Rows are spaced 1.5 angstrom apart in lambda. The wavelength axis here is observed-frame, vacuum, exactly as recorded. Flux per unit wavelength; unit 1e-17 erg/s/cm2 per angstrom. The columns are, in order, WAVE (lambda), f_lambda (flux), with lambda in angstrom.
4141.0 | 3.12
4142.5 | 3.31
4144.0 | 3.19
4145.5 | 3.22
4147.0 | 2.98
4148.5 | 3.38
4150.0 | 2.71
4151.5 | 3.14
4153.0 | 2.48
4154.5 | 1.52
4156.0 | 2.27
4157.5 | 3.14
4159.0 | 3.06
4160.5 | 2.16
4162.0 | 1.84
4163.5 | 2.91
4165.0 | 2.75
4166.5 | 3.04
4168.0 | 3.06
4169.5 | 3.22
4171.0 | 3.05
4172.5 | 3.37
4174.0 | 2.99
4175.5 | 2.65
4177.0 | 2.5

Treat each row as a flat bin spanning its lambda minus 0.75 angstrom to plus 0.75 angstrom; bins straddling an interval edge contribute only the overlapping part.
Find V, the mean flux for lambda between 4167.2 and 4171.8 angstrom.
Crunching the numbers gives 3.11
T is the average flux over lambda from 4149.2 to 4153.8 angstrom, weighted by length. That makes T 2.77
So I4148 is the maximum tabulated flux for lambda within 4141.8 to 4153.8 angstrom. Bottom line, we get 3.38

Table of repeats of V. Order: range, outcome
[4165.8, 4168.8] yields 3.05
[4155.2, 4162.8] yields 2.49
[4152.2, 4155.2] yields 2.03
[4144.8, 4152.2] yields 3.08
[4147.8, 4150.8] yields 3.04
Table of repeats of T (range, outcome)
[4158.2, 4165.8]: 2.55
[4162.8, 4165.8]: 2.83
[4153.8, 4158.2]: 2.31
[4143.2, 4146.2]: 3.21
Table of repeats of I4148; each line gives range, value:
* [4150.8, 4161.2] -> 3.14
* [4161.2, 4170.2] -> 3.22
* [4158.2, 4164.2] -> 3.06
